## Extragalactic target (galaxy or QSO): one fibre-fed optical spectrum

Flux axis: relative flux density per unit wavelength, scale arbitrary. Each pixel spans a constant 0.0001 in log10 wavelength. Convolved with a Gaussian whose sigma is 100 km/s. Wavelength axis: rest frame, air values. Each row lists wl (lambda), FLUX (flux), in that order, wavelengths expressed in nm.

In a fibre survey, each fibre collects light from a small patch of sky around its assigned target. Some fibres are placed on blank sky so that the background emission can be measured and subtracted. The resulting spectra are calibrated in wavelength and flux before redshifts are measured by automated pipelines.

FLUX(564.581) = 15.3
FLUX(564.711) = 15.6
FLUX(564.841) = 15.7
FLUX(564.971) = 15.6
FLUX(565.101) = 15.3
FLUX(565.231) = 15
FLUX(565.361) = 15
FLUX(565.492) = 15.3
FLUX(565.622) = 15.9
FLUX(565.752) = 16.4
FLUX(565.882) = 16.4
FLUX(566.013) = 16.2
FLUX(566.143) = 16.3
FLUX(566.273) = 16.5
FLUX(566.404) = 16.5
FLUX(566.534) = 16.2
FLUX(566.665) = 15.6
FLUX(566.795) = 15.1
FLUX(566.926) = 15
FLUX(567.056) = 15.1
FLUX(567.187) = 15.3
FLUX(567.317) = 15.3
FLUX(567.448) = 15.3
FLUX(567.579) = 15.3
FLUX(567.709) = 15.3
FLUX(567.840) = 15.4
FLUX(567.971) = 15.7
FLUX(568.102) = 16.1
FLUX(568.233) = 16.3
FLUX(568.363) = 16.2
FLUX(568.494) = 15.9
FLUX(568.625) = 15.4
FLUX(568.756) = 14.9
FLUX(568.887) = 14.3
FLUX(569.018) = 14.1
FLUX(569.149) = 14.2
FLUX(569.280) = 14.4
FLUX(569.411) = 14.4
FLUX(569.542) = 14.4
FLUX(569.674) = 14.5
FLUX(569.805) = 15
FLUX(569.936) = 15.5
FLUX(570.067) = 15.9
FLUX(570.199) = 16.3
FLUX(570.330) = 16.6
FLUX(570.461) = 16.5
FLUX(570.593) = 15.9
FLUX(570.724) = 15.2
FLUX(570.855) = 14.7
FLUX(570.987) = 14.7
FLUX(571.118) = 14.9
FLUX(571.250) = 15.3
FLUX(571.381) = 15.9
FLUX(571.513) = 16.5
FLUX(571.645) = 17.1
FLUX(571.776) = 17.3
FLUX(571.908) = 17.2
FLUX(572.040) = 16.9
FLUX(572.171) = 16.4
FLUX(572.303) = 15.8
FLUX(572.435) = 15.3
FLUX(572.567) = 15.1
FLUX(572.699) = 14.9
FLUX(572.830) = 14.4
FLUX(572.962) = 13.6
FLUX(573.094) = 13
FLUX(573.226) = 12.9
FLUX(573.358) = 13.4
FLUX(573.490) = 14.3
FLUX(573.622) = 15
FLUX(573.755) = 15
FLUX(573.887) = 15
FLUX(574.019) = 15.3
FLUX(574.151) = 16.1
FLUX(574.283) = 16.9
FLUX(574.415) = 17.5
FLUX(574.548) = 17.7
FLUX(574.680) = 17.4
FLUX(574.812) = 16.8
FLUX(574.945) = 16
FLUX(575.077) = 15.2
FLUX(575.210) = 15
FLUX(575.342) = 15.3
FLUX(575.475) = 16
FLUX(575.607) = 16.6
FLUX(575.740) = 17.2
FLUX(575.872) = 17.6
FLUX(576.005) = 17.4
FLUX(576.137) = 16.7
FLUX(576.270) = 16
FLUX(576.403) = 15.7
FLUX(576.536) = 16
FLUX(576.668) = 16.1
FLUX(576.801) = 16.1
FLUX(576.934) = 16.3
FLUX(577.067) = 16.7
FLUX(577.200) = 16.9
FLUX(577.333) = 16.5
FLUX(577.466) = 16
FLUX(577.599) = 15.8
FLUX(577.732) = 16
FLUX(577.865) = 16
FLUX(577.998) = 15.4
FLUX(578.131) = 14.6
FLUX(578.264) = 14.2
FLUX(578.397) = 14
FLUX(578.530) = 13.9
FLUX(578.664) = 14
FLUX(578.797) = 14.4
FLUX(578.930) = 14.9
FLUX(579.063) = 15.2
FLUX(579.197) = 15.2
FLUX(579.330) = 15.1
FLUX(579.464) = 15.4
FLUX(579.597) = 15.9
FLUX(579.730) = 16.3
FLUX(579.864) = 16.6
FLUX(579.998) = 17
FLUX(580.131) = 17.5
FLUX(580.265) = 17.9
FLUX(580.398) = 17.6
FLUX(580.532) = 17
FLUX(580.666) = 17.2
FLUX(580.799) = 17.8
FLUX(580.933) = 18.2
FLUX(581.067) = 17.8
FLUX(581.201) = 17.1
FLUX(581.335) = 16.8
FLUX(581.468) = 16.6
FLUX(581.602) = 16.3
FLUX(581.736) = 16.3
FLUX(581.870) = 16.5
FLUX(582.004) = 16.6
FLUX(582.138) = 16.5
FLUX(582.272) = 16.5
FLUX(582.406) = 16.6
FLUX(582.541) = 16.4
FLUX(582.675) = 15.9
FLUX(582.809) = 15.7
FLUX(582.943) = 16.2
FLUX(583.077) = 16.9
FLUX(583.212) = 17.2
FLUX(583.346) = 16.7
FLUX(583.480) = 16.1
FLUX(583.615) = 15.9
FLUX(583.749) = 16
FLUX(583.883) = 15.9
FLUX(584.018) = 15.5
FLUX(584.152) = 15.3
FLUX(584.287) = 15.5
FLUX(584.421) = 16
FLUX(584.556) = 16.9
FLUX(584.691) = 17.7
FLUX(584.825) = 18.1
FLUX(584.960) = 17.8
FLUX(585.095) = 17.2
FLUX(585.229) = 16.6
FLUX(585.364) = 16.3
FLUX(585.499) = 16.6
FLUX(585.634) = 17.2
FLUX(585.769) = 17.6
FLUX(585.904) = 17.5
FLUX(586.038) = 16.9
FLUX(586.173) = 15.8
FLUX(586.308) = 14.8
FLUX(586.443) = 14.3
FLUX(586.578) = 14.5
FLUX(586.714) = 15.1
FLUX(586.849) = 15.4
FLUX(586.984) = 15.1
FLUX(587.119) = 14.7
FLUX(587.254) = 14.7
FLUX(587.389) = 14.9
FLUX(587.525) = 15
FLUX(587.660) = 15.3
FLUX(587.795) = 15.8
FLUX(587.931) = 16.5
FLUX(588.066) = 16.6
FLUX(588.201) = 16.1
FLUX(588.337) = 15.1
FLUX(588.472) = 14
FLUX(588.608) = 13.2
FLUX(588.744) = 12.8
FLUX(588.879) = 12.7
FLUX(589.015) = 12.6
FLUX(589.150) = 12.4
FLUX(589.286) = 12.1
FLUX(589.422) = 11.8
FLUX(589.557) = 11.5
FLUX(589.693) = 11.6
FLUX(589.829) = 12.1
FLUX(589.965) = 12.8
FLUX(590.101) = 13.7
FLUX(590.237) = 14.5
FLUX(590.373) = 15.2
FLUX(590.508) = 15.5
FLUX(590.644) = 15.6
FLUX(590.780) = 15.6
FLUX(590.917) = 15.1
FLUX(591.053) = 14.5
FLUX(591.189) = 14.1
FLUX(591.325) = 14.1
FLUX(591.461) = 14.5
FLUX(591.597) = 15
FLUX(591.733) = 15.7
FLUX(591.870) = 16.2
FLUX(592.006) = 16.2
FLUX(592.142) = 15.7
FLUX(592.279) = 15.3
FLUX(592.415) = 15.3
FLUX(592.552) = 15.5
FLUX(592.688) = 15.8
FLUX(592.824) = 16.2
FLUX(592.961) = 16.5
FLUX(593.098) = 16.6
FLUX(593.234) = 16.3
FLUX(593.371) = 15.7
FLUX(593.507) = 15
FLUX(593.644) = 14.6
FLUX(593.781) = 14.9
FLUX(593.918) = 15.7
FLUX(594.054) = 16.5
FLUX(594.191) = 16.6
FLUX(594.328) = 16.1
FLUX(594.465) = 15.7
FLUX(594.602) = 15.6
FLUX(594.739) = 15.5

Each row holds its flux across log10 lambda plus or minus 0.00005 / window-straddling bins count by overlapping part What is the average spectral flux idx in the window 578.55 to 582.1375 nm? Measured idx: 16.4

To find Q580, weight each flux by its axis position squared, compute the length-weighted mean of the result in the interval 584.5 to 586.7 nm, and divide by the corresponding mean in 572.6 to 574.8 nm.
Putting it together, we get 1.14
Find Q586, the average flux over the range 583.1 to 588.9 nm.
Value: 15.8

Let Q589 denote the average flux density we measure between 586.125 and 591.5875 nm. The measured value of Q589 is 14.3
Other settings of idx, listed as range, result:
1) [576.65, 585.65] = 16.3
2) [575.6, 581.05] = 16.1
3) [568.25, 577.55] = 15.7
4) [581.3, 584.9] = 16.4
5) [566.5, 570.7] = 15.3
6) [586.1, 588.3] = 15.3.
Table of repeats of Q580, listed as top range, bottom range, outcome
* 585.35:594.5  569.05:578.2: 1.01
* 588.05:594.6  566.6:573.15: 1.03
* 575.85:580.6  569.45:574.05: 1.06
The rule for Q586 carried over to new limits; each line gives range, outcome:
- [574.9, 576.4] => 16.3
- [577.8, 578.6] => 14.7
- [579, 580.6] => 16.4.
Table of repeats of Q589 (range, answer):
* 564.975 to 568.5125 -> 15.7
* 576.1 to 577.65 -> 16.2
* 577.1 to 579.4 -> 15.2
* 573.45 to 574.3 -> 15.3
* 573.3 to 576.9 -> 16.1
